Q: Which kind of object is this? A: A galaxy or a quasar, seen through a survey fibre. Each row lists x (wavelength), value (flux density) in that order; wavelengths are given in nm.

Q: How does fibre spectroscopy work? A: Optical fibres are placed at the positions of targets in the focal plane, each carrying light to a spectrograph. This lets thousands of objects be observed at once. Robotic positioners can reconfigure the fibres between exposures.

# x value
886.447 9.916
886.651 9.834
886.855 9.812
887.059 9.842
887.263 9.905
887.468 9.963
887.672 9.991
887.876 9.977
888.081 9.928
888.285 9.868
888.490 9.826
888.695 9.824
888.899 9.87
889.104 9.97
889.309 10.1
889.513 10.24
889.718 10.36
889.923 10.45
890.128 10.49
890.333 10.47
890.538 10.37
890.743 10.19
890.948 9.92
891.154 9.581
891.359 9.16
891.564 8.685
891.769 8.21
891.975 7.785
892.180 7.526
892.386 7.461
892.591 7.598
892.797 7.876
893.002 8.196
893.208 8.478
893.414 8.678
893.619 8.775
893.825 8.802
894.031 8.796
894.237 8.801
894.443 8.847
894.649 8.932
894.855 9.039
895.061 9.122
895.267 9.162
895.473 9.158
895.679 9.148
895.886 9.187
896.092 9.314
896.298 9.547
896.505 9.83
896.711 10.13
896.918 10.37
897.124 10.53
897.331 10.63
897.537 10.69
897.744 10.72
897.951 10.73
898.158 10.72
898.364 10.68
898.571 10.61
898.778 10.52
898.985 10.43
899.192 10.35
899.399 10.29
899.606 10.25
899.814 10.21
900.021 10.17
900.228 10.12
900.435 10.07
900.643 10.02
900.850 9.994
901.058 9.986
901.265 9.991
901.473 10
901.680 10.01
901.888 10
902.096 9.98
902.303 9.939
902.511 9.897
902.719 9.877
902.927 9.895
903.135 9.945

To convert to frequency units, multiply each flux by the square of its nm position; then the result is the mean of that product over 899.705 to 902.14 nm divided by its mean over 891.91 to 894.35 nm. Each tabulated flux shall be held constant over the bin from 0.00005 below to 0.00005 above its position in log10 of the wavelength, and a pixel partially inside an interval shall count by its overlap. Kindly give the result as 1.24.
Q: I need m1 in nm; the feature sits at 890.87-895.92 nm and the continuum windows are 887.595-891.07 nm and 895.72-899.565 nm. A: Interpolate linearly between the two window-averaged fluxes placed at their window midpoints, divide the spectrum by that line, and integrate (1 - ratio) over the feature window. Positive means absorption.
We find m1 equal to 0.755 nm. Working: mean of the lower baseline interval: 10.1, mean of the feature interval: 8.66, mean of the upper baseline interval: 10.3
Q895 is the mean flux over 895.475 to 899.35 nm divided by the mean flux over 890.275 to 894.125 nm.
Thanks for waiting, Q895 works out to 1.17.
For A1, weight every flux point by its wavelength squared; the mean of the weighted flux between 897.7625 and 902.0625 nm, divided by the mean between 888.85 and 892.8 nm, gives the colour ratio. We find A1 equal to 1.12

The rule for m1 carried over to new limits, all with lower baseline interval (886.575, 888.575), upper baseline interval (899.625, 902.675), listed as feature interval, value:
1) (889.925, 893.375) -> 0.354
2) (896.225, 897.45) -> -0.025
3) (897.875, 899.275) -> -0.080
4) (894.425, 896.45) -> 0.162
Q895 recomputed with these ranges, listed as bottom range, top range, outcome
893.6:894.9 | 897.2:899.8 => 1.19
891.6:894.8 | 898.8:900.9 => 1.22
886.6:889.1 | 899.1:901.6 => 1.02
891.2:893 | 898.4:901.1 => 1.27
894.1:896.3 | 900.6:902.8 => 1.10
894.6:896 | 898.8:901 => 1.12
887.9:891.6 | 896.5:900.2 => 1.05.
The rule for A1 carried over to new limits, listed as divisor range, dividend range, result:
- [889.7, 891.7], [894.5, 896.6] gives 0.94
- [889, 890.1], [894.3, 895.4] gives 0.89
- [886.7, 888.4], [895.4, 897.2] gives 1.00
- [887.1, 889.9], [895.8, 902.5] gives 1.04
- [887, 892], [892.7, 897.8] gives 0.96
